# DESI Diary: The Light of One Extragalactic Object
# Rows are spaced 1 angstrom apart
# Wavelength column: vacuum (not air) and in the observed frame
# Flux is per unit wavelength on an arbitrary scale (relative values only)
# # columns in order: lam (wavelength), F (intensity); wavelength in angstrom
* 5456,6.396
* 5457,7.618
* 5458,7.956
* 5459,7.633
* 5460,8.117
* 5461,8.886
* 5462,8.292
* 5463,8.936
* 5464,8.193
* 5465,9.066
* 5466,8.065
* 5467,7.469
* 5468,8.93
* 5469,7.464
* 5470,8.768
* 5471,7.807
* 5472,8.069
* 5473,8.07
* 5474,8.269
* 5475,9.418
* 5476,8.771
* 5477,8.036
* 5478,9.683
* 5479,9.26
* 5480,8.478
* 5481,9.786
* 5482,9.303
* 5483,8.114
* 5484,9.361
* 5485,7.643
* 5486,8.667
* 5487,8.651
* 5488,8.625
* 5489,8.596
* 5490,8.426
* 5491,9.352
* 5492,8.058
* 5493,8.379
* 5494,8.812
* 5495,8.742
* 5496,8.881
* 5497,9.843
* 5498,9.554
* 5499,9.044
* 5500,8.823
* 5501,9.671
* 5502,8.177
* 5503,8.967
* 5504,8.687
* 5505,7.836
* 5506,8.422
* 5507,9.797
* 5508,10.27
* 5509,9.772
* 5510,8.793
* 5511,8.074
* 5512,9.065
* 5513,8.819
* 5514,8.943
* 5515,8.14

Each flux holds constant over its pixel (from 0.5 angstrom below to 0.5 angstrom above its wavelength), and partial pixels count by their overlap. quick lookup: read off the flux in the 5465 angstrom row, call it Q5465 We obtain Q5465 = 9.066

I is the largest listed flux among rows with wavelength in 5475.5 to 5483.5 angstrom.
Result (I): 9.786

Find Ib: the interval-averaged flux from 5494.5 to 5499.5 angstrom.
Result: 9.21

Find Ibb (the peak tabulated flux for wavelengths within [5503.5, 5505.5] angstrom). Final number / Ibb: 8.687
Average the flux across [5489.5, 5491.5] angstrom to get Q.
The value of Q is 8.89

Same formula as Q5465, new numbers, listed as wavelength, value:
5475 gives 9.418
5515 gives 8.14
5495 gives 8.742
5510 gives 8.793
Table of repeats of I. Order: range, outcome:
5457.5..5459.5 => 7.956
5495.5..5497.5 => 9.843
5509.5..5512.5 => 9.065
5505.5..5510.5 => 10.27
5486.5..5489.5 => 8.651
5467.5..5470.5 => 8.93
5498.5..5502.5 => 9.671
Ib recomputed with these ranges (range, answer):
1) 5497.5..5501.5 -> 9.27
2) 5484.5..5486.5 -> 8.15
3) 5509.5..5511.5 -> 8.43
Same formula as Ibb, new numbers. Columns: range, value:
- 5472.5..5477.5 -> 9.418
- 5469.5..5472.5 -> 8.768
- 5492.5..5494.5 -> 8.812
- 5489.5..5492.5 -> 9.352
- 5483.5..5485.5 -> 9.361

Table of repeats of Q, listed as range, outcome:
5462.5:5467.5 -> 8.35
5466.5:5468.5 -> 8.2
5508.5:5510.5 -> 9.28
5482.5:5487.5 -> 8.49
